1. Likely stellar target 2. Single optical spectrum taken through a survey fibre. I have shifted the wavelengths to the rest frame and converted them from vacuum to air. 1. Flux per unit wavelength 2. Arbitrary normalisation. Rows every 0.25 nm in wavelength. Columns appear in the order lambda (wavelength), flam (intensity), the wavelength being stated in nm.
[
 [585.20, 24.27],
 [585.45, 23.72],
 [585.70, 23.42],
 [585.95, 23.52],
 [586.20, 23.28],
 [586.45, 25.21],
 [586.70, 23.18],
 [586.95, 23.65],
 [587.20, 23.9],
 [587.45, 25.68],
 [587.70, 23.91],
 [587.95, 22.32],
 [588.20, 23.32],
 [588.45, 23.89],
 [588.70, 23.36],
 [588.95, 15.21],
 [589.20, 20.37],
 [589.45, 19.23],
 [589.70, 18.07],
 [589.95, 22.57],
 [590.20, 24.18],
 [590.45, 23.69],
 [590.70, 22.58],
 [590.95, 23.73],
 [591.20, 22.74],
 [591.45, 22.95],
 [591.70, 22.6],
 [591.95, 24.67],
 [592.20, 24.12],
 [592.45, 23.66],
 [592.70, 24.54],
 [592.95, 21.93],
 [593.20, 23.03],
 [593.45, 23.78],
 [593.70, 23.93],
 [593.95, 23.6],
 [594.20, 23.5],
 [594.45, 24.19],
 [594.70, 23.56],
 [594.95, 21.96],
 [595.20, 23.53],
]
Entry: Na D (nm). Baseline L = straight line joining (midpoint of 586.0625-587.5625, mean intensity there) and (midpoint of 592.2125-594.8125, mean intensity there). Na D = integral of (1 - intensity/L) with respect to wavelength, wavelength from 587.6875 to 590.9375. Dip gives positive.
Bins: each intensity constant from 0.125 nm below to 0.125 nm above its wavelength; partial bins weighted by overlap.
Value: 0.30 nm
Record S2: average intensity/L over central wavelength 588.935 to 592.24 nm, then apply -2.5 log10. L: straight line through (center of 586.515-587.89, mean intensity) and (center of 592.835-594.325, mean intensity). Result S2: 0.07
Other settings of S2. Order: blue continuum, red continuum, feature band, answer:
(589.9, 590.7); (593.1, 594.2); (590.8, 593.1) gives 0.00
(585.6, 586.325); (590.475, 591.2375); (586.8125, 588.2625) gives -0.02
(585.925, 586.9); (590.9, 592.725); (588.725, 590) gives 0.23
